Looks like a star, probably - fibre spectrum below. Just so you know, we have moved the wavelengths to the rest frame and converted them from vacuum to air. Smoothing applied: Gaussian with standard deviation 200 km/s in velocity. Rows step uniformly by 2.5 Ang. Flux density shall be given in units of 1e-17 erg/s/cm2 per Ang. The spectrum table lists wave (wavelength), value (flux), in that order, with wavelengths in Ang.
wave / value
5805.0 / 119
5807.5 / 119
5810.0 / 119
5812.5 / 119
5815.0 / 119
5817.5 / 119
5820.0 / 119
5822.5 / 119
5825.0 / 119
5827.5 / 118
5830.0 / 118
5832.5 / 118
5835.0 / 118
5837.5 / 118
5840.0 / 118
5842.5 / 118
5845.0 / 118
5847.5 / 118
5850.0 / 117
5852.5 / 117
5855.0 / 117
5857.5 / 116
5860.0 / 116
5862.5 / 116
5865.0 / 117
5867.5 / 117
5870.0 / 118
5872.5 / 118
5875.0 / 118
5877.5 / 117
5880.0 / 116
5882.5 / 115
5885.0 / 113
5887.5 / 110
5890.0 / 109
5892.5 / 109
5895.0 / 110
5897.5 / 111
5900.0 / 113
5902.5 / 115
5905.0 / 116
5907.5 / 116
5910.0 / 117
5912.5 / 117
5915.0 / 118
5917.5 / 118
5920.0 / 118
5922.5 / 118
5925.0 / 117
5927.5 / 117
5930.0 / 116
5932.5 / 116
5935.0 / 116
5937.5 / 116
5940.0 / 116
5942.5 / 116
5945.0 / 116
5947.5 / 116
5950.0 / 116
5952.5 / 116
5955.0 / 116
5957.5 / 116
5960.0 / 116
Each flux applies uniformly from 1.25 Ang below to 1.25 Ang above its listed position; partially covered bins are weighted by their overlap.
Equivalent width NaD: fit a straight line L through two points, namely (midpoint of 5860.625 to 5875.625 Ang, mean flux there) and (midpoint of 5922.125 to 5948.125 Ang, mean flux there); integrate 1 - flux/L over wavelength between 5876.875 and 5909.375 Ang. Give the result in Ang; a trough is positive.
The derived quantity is 1.1 Ang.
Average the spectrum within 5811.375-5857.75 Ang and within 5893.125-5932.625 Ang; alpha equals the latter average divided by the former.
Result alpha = 1.0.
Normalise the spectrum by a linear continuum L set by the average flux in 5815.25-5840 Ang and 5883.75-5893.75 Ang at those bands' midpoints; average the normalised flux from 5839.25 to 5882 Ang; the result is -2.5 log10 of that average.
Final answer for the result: -0.03 mag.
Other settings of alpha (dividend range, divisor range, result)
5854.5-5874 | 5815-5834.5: 0.99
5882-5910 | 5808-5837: 0.95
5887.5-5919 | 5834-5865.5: 0.97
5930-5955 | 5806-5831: 0.98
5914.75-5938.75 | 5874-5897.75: 1.04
